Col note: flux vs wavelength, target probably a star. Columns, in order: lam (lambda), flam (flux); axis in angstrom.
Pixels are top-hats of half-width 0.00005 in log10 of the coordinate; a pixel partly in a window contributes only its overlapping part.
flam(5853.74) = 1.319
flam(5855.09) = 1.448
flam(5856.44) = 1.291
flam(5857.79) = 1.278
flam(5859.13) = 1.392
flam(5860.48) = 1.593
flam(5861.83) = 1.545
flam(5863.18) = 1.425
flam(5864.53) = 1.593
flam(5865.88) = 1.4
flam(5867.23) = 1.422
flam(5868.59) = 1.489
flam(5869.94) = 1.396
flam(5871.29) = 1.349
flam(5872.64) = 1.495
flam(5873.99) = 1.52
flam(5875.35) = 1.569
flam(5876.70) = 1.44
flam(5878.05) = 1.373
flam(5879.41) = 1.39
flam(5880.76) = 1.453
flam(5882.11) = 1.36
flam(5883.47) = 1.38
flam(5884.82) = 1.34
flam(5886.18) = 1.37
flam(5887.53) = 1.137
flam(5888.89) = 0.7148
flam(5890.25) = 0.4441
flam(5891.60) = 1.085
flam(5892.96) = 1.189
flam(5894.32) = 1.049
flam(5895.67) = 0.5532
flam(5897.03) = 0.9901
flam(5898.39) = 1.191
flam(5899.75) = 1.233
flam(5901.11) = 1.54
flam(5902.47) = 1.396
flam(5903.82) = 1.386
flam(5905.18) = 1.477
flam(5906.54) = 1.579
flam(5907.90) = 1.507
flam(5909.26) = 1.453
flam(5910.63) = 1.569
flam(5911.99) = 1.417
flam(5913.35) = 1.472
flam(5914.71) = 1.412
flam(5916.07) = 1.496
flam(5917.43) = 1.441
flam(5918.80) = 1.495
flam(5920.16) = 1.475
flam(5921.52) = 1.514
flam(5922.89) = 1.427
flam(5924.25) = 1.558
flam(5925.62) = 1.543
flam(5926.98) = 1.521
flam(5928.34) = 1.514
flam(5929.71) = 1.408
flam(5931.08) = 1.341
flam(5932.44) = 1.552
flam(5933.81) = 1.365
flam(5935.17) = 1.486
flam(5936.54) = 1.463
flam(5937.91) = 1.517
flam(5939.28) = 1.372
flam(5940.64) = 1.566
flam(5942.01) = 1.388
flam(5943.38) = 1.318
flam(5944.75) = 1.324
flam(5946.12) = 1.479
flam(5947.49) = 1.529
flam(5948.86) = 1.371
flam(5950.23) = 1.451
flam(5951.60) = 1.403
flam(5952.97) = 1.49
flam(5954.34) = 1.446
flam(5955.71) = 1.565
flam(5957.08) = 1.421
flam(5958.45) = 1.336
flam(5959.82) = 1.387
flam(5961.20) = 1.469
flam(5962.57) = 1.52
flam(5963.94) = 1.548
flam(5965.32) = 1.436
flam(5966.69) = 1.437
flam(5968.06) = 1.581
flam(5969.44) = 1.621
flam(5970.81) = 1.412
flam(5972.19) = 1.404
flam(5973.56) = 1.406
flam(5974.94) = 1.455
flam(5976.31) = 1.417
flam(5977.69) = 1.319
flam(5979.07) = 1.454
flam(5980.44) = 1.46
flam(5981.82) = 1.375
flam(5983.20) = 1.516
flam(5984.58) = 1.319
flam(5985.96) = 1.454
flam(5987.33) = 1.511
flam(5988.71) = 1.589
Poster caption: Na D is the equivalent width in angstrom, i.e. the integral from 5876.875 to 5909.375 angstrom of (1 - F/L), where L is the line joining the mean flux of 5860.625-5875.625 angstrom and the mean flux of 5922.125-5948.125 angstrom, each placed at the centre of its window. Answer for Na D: 5.2 angstrom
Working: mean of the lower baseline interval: 1.47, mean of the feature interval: 1.23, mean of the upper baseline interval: 1.46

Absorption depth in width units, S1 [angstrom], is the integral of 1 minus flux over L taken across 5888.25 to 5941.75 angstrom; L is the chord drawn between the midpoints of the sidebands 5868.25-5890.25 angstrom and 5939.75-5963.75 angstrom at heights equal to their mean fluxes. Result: 1.3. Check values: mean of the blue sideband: 1.33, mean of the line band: 1.35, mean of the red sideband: 1.44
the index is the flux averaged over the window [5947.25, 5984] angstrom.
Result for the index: 1.45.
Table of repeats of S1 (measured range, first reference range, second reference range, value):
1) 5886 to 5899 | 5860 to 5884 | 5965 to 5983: 4.45 angstrom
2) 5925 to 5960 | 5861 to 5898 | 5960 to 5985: -1.25 angstrom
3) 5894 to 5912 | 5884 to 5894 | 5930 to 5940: -2.15 angstrom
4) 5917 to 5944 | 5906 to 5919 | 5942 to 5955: -0.23 angstrom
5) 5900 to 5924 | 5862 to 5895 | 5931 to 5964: -1.66 angstrom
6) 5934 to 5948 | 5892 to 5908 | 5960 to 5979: -0.69 angstrom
